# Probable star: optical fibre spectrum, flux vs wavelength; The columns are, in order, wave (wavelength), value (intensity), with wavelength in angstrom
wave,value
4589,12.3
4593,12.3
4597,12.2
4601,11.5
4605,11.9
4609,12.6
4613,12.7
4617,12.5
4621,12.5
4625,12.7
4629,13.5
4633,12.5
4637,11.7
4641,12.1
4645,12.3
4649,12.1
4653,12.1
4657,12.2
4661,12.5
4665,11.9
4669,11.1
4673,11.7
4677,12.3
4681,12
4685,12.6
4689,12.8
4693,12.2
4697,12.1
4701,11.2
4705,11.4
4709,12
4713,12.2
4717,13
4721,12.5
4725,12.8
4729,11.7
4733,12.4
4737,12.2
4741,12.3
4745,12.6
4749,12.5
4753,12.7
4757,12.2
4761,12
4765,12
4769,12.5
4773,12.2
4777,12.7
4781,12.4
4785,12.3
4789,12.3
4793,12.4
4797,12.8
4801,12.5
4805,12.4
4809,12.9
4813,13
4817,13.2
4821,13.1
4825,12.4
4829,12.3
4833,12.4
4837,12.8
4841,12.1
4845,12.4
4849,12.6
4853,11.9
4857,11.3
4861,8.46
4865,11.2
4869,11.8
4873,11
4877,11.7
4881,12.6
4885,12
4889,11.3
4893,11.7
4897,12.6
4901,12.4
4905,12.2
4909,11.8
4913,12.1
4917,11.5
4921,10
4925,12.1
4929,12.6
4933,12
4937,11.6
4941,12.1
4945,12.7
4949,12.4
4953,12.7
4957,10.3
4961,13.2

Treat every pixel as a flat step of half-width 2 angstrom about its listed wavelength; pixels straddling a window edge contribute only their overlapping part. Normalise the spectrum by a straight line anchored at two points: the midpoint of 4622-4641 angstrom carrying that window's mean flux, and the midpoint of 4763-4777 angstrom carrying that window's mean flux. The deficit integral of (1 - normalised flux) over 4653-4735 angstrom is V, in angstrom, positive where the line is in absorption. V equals 2.0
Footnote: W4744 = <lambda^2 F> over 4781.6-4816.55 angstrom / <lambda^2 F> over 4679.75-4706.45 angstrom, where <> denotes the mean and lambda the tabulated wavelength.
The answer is 1.1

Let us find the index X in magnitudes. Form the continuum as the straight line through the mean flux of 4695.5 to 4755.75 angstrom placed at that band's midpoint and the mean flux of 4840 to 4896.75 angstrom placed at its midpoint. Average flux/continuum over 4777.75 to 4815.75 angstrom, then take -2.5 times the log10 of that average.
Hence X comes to -0.06 mag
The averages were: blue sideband 12.2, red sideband 11.6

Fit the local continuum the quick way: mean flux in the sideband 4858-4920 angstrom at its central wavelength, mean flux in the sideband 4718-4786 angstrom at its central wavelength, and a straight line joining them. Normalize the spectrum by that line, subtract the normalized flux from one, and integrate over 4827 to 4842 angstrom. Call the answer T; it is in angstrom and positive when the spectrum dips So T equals -0.7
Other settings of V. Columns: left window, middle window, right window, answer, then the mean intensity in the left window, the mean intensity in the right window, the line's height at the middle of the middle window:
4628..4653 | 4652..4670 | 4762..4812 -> 0.5 angstrom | 12.3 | 12.5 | 12.3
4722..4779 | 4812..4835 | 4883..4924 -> -1.2 angstrom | 12.3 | 11.8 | 12.1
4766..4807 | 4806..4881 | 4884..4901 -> 0.8 angstrom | 12.4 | 12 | 12.2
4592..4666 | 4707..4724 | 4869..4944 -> -0.4 angstrom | 12.3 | 11.9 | 12.2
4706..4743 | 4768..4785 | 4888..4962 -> -0.3 angstrom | 12.3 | 12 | 12.2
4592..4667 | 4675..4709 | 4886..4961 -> 0.4 angstrom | 12.3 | 11.9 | 12.2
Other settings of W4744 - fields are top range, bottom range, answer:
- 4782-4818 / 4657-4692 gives 1.10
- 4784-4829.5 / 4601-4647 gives 1.10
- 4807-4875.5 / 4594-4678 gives 1.07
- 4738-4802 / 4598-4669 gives 1.07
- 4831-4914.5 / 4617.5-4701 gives 1.06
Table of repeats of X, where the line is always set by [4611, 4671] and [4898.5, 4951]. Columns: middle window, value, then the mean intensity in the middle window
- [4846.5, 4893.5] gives 0.05 mag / 11.5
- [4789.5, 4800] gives -0.04 mag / 12.5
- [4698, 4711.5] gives 0.06 mag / 11.6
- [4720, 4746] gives -0.01 mag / 12.3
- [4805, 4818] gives -0.07 mag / 12.9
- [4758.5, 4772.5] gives 0.00 mag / 12.2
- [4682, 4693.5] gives -0.03 mag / 12.5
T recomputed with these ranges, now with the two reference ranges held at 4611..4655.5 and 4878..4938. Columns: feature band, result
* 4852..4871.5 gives 1.8 angstrom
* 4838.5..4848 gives -0.2 angstrom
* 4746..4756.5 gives -0.3 angstrom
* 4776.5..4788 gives -0.3 angstrom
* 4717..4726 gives -0.3 angstrom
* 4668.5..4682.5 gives 0.6 angstrom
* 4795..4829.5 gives -1.9 angstrom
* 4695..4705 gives 0.6 angstrom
